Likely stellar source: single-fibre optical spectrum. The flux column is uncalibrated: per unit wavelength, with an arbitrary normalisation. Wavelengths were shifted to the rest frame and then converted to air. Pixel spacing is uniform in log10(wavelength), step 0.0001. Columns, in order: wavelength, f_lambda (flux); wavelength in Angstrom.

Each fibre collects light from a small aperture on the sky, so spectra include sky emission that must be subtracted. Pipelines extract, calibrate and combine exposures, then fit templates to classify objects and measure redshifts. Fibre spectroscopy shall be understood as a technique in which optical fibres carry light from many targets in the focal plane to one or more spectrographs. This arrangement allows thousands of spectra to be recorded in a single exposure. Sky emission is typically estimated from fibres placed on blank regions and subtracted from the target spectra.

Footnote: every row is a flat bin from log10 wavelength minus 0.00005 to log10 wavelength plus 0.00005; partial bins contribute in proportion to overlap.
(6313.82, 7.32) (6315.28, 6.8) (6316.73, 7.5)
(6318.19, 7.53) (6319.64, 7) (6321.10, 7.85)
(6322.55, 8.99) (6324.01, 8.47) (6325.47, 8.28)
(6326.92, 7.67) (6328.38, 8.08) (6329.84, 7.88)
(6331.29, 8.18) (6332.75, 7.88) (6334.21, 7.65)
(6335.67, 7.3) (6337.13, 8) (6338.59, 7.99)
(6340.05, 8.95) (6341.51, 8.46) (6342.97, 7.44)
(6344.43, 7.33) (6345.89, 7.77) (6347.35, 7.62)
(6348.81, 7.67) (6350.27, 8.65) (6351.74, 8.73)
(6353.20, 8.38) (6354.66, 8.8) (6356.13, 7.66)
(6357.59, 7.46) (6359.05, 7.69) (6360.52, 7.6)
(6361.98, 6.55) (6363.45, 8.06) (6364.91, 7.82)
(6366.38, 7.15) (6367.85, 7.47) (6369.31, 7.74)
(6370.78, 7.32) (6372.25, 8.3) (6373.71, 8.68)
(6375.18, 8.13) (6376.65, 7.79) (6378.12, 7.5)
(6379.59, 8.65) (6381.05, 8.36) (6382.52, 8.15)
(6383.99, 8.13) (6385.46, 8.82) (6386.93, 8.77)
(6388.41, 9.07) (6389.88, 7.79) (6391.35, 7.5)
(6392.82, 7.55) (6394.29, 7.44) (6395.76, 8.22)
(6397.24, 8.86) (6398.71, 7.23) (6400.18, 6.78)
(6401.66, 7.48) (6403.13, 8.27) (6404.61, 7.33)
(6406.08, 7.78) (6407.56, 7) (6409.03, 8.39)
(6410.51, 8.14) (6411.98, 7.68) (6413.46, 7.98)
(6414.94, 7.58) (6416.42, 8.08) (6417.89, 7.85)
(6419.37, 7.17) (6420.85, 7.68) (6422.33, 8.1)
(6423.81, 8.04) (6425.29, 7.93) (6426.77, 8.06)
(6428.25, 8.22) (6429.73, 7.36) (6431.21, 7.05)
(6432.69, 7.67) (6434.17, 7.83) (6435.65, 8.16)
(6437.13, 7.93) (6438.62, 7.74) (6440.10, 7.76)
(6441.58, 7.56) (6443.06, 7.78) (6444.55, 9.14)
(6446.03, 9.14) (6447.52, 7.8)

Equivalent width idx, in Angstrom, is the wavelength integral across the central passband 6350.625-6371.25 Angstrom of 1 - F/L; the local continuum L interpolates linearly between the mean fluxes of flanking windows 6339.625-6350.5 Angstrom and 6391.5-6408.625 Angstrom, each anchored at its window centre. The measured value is 0.2 Angstrom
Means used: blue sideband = 7.93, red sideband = 7.64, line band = 7.76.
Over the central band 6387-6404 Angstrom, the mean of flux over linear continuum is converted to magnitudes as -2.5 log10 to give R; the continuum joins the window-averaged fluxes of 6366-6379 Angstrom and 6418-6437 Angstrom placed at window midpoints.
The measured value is -0.009 mag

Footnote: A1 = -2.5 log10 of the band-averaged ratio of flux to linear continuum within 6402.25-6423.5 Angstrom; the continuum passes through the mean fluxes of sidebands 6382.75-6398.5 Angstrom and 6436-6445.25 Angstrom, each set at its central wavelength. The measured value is 0.04 mag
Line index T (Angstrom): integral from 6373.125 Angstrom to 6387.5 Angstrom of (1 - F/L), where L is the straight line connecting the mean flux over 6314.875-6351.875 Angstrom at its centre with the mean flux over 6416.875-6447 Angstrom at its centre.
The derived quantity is -0.7 Angstrom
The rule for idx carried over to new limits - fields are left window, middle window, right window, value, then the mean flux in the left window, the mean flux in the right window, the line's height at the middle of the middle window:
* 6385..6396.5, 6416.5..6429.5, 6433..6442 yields 0.09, 8.13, 7.83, 7.93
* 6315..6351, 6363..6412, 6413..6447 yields -0.16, 7.89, 7.9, 7.9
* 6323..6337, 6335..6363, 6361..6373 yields -0.54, 7.95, 7.56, 7.75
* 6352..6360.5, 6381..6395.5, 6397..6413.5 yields -0.64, 8.01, 7.7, 7.81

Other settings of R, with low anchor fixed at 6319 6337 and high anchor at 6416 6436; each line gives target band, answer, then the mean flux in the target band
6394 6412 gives 0.01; 7.75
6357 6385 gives 0.01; 7.83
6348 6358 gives -0.04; 8.21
